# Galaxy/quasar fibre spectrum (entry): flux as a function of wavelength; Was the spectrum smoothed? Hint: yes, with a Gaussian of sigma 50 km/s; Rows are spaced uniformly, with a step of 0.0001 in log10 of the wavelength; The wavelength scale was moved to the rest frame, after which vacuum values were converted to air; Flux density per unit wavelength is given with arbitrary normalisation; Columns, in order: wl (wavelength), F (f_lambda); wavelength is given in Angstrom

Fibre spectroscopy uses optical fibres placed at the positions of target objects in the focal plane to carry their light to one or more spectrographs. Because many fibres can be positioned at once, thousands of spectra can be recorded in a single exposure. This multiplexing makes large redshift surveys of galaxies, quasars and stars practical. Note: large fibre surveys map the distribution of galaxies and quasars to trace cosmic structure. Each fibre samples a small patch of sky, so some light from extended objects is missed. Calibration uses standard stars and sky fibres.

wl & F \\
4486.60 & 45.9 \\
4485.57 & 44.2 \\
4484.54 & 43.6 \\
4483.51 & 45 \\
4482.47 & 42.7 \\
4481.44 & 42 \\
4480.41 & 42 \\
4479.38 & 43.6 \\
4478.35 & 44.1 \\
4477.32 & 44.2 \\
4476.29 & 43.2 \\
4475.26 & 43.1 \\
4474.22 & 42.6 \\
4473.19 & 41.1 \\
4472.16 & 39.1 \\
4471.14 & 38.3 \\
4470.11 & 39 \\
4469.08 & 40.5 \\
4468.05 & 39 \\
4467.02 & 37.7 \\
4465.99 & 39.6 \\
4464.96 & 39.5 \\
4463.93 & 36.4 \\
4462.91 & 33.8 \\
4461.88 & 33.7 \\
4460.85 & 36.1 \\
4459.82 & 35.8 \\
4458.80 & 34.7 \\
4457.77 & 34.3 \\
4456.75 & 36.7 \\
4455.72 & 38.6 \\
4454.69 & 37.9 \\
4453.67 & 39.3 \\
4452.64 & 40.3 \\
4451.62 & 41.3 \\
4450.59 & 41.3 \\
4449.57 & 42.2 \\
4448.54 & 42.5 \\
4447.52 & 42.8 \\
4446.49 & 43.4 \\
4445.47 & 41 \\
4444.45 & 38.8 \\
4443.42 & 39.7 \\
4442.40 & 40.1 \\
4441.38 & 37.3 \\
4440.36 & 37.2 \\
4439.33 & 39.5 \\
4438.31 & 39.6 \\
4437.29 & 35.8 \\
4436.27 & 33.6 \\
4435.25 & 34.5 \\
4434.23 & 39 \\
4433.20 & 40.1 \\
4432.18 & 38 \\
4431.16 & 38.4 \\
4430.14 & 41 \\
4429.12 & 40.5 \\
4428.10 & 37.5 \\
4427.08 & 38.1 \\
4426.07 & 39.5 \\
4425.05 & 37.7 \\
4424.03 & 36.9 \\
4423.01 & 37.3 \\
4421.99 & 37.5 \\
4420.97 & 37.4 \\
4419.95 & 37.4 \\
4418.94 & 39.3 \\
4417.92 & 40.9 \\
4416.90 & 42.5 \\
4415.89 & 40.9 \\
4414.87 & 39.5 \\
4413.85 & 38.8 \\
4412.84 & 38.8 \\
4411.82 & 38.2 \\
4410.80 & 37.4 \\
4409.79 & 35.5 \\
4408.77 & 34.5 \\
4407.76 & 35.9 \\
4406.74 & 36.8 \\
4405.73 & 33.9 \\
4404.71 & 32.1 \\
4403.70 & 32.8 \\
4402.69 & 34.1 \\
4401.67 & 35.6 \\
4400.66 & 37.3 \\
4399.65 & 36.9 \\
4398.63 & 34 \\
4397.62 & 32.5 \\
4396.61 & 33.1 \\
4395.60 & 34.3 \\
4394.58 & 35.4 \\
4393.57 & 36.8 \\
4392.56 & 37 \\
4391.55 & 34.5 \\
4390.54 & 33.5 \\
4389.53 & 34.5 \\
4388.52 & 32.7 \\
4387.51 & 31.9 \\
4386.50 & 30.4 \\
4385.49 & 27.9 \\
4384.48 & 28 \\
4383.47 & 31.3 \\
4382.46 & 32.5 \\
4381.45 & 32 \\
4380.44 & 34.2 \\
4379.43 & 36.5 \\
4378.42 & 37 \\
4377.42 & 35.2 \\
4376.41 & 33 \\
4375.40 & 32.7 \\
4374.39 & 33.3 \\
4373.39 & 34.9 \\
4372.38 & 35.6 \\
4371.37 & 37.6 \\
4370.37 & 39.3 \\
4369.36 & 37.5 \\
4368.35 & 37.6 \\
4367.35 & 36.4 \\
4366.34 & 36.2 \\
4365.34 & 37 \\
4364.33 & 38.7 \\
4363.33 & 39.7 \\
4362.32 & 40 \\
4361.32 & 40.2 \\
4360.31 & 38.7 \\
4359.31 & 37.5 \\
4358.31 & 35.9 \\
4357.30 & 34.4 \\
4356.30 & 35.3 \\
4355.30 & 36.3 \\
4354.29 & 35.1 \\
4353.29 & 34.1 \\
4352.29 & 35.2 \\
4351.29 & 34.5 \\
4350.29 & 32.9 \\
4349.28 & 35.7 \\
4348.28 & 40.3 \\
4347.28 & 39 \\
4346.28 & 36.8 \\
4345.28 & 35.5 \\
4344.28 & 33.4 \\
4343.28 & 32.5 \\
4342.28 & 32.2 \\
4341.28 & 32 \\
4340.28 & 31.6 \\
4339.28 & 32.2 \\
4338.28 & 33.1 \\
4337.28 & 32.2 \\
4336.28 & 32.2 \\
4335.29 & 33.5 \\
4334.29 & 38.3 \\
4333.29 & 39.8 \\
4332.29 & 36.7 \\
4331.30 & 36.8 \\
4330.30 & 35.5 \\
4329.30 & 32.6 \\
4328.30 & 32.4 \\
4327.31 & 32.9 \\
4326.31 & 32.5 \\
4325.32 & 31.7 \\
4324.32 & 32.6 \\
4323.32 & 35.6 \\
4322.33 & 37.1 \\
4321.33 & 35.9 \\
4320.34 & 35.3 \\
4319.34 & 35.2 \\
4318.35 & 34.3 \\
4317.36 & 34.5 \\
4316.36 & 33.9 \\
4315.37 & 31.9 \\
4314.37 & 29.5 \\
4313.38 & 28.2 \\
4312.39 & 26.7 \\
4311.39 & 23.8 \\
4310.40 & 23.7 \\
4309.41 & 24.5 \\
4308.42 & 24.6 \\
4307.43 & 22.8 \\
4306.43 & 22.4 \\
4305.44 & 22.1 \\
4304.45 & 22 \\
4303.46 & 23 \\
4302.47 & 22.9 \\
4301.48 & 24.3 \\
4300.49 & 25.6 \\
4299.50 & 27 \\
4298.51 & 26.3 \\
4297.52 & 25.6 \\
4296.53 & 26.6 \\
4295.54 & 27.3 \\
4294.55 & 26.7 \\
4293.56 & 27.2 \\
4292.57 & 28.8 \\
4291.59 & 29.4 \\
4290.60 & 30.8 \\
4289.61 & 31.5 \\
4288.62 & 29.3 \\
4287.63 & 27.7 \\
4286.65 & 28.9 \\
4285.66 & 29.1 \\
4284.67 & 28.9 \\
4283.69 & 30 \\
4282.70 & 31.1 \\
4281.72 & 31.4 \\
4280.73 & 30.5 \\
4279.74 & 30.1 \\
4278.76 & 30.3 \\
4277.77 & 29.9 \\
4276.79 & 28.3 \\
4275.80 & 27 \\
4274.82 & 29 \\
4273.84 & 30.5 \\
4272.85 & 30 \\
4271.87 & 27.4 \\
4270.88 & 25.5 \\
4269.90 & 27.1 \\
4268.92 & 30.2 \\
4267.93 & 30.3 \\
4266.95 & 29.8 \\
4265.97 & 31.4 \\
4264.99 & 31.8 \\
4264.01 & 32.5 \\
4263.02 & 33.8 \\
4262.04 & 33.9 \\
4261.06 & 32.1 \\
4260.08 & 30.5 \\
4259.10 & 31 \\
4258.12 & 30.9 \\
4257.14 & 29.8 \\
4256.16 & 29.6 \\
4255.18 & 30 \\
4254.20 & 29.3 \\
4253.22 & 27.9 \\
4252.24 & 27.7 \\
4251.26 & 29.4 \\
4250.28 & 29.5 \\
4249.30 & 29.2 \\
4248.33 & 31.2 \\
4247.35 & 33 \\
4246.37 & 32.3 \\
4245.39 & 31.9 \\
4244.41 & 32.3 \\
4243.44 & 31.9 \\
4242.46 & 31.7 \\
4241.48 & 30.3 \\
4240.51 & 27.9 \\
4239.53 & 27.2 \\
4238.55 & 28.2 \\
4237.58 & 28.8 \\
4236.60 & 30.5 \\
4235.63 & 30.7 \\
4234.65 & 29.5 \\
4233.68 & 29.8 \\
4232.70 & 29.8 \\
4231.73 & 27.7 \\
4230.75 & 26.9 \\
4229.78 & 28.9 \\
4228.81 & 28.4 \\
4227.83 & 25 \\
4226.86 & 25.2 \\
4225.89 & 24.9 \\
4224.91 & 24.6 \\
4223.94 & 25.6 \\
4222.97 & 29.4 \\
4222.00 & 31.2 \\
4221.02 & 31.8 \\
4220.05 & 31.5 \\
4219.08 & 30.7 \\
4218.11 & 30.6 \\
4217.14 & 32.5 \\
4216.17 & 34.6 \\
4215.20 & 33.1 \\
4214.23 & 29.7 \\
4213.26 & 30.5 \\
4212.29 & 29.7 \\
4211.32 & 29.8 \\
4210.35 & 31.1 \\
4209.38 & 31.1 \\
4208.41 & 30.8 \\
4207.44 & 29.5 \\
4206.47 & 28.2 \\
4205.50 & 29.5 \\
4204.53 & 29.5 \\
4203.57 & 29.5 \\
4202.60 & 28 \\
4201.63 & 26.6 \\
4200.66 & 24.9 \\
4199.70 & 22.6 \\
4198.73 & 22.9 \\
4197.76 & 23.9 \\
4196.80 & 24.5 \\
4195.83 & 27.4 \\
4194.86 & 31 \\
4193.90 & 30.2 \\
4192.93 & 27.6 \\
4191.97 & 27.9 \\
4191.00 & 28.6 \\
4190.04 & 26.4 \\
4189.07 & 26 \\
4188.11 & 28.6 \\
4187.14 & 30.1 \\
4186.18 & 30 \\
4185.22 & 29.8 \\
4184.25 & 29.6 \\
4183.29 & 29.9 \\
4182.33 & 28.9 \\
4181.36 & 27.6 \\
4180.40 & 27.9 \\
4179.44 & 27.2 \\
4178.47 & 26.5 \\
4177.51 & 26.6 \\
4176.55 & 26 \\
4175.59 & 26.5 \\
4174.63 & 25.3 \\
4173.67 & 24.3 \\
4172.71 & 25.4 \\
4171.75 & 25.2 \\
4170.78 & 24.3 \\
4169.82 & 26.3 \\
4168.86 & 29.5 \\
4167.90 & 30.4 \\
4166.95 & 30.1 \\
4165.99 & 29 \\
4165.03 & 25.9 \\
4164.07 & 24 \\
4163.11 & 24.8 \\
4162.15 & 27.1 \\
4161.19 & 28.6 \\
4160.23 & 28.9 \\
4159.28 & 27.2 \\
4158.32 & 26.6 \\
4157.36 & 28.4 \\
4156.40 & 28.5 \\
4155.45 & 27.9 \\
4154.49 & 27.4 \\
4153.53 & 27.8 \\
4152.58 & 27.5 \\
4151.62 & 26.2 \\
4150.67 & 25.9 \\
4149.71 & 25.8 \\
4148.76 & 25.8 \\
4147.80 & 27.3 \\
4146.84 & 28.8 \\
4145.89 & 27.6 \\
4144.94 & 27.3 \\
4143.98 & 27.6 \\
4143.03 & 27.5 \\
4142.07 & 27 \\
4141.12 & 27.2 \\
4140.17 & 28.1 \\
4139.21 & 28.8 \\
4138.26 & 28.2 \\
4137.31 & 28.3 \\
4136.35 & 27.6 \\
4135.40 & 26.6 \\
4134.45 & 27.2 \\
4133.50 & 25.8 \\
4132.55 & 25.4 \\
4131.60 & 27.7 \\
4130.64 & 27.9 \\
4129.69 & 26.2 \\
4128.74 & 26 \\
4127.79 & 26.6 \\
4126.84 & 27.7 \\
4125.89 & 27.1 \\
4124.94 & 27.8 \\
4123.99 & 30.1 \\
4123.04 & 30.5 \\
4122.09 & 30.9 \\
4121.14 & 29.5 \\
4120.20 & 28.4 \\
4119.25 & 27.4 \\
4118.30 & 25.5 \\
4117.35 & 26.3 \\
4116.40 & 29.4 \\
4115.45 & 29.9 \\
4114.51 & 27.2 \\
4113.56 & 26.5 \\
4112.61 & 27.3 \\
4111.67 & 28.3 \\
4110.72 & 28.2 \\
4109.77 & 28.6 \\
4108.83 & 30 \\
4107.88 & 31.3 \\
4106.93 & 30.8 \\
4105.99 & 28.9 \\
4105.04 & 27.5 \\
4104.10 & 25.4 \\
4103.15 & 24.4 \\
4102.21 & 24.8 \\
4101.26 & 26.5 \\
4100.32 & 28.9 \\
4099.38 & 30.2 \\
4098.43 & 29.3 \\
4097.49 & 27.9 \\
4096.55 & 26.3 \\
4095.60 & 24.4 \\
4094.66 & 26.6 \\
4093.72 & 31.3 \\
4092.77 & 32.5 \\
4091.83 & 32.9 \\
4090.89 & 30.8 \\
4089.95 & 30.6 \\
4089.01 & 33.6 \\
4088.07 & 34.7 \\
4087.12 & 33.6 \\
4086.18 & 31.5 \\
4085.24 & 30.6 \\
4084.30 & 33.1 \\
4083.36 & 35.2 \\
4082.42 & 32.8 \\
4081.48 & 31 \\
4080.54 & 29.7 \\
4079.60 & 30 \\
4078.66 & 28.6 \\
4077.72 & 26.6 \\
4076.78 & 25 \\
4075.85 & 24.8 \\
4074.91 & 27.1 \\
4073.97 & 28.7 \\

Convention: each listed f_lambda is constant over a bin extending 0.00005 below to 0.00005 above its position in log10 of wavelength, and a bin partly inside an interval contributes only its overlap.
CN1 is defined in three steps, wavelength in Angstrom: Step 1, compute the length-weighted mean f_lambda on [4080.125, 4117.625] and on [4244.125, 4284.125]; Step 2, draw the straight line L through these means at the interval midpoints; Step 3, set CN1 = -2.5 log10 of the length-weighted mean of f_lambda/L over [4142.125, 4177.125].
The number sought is 0.10 mag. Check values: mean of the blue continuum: 29.5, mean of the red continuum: 30.2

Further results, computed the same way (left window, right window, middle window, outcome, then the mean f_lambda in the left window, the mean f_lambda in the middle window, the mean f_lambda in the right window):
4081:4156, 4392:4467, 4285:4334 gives 0.157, 28.5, 29.5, 37.7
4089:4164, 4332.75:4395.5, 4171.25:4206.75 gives 0.093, 27.9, 27.3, 35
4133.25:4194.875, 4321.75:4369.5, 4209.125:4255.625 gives 0.028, 27.5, 29.7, 35.4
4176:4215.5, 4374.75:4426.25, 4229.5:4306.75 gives 0.061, 28.2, 29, 35.4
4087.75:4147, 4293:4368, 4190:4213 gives 0.068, 28.2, 28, 32.3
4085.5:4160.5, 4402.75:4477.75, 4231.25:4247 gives 0.066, 28.2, 30.1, 38.5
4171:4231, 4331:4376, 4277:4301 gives 0.135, 28.2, 28.7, 35.8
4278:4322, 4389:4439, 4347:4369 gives -0.131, 28.3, 36.8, 36.9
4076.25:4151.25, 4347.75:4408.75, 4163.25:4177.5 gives 0.129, 28.5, 26.5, 35.1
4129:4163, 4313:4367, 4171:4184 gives 0.073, 27.3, 26.7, 35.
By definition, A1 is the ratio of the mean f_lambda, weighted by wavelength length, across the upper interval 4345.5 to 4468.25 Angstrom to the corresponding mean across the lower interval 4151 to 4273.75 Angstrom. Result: 1.3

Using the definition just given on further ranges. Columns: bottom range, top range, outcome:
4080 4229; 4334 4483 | 1.31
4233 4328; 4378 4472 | 1.26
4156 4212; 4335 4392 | 1.26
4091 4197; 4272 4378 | 1.16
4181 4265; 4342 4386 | 1.21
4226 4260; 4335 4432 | 1.21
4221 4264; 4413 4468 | 1.30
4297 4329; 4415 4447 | 1.34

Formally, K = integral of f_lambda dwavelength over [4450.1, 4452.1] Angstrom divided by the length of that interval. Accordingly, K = 41.2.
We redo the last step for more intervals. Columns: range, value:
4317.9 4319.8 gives 34.8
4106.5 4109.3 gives 30.6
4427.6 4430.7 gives 39.7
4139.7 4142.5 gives 27.5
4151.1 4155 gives 27.2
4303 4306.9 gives 22.4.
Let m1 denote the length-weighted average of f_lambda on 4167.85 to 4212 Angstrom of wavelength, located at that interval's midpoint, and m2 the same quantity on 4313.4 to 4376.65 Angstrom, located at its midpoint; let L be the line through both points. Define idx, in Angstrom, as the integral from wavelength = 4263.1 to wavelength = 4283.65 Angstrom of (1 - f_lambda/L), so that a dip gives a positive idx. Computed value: 1.23 Angstrom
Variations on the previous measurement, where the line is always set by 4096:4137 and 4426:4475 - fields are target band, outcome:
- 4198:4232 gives 2.50 Angstrom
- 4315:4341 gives 0.35 Angstrom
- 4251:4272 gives 1.54 Angstrom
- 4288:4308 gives 4.52 Angstrom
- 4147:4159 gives 0.77 Angstrom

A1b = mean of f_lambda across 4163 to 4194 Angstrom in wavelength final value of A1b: 27.5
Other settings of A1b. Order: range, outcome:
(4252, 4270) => 30.6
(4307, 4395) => 34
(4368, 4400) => 34.1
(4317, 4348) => 34.4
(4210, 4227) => 29.9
